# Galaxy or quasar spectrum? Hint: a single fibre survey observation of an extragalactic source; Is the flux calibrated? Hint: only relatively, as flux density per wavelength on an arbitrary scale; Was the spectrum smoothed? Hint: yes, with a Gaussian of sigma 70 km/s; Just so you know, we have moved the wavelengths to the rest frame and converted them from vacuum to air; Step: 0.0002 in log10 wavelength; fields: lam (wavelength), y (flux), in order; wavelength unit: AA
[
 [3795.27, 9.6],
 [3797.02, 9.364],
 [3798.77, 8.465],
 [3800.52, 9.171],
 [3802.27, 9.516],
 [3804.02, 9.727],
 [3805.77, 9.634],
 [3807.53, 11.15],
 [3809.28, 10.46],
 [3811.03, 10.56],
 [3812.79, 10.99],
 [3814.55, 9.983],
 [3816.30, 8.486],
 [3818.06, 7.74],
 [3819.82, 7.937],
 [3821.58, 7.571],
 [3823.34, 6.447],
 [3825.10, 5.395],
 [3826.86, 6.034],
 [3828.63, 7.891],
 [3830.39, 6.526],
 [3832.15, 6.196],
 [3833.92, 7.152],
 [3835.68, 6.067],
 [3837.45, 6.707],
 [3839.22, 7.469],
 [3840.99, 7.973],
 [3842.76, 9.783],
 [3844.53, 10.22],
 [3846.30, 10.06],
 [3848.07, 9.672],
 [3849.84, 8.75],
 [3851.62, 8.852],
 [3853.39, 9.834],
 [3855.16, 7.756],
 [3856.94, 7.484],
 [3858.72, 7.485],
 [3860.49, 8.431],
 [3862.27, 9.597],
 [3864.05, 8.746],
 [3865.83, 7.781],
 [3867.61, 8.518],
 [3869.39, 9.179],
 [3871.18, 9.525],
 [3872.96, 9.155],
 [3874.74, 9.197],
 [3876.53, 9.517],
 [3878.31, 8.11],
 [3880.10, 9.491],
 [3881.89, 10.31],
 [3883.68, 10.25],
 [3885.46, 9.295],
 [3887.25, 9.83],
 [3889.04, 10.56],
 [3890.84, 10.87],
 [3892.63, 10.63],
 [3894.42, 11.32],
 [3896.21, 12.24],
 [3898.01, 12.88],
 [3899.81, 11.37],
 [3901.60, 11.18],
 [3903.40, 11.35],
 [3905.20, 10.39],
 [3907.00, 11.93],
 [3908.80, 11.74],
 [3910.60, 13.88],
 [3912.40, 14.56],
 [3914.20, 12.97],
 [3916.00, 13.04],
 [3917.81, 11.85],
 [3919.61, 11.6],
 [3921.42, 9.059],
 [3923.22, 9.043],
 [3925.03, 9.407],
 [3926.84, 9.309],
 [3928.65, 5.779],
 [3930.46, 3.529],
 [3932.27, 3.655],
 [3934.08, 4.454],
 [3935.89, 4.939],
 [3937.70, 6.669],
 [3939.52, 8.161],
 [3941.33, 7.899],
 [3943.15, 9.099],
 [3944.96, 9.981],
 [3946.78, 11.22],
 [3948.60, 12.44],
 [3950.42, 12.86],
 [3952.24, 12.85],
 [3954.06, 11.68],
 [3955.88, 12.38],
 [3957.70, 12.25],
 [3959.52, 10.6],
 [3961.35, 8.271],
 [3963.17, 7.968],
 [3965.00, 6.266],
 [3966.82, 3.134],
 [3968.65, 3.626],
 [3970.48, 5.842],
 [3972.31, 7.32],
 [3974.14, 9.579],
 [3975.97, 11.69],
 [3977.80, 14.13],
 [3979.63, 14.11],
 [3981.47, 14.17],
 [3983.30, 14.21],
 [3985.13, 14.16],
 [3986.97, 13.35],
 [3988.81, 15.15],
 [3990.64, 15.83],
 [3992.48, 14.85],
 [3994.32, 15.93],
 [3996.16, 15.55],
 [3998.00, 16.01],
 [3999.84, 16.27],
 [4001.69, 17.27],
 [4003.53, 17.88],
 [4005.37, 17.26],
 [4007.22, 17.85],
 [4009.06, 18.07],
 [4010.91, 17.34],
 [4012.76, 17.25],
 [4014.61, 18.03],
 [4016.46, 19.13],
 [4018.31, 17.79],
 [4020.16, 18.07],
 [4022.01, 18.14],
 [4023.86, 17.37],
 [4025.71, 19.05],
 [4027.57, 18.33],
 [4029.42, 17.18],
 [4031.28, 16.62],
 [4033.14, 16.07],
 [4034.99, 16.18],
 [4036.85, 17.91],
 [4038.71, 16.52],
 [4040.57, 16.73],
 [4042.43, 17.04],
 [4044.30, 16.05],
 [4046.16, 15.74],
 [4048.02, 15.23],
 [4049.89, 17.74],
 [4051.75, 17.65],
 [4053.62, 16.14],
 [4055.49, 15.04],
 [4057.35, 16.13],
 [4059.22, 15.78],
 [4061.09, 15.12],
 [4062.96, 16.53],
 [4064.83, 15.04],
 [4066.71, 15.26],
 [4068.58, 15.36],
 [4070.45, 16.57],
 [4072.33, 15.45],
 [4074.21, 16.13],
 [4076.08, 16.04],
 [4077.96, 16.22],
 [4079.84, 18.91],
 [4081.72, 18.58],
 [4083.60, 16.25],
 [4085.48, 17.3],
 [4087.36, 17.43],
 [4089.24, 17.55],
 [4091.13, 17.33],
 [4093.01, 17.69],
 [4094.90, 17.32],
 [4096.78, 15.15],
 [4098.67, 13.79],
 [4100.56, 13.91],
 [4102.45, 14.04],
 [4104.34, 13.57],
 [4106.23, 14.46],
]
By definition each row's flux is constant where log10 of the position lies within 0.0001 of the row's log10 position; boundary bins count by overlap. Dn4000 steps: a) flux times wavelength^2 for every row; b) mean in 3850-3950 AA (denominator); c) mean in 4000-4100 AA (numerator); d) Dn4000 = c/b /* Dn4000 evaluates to 1.89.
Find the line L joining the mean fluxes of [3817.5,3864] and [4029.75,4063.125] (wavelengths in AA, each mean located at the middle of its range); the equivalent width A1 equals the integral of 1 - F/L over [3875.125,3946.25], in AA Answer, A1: 5.6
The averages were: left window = 7.9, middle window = 9.8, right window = 16.4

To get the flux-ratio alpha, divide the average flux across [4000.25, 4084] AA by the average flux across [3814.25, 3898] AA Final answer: 1.9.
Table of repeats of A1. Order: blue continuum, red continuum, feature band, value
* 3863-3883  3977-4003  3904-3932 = 2.23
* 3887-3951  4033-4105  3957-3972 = 5.92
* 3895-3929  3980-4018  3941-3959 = 2.86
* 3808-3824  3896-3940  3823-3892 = 5.79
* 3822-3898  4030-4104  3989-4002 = -2.06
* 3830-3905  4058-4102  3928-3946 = 7.97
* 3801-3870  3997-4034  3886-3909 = 0.76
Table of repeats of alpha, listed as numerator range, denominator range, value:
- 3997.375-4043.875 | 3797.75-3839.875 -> 2.12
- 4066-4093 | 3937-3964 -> 1.63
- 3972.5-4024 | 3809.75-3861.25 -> 1.94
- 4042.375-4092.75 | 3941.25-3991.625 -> 1.52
